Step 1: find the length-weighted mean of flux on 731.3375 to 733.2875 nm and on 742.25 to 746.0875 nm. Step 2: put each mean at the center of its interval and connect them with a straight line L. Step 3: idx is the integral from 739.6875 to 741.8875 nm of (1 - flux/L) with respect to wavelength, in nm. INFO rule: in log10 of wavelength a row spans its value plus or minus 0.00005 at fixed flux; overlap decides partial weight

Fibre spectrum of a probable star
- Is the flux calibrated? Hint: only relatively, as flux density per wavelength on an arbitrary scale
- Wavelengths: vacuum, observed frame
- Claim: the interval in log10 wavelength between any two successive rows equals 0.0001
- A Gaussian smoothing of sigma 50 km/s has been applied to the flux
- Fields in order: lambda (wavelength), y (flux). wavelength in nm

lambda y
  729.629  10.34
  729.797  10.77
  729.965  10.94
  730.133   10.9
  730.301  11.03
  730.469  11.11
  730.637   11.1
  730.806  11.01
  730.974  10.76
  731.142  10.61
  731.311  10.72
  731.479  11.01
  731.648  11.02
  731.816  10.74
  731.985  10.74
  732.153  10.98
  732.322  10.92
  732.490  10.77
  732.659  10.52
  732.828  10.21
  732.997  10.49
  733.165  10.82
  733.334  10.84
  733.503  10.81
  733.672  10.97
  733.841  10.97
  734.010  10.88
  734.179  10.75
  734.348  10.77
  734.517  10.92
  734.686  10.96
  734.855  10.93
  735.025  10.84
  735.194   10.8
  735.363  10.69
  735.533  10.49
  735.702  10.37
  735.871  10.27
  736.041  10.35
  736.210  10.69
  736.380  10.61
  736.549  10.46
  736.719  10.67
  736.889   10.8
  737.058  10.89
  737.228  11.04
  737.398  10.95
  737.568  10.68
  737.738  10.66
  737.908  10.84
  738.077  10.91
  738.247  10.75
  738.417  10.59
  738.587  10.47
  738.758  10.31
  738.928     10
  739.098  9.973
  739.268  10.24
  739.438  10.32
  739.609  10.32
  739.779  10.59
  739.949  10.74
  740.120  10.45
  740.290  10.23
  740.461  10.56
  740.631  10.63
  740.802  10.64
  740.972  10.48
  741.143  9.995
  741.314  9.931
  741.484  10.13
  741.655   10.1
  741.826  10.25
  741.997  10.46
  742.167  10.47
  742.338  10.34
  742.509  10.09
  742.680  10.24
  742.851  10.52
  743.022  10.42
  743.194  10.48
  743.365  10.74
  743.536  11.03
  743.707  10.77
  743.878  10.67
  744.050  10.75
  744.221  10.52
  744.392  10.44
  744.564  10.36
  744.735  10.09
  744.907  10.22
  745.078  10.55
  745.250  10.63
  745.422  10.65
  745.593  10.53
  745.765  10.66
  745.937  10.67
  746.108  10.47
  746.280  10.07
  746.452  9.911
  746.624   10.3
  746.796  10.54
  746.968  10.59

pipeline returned 0.05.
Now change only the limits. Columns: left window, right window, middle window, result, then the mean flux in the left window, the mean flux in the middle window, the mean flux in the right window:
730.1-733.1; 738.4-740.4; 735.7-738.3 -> -0.05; 10.8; 10.7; 10.3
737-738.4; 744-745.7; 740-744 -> 0.07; 10.8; 10.4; 10.5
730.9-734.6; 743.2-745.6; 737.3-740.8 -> 0.05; 10.8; 10.5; 10.6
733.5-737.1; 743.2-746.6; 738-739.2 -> 0.03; 10.7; 10.4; 10.5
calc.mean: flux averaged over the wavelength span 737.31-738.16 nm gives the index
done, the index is 10.8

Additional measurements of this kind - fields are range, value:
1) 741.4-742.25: 10.3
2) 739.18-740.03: 10.4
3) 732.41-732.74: 10.6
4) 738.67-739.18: 10.1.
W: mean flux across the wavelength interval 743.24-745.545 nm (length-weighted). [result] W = 10.6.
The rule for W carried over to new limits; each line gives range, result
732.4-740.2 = 10.6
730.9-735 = 10.8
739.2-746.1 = 10.4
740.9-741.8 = 10.1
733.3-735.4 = 10.9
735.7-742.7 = 10.5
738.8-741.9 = 10.3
